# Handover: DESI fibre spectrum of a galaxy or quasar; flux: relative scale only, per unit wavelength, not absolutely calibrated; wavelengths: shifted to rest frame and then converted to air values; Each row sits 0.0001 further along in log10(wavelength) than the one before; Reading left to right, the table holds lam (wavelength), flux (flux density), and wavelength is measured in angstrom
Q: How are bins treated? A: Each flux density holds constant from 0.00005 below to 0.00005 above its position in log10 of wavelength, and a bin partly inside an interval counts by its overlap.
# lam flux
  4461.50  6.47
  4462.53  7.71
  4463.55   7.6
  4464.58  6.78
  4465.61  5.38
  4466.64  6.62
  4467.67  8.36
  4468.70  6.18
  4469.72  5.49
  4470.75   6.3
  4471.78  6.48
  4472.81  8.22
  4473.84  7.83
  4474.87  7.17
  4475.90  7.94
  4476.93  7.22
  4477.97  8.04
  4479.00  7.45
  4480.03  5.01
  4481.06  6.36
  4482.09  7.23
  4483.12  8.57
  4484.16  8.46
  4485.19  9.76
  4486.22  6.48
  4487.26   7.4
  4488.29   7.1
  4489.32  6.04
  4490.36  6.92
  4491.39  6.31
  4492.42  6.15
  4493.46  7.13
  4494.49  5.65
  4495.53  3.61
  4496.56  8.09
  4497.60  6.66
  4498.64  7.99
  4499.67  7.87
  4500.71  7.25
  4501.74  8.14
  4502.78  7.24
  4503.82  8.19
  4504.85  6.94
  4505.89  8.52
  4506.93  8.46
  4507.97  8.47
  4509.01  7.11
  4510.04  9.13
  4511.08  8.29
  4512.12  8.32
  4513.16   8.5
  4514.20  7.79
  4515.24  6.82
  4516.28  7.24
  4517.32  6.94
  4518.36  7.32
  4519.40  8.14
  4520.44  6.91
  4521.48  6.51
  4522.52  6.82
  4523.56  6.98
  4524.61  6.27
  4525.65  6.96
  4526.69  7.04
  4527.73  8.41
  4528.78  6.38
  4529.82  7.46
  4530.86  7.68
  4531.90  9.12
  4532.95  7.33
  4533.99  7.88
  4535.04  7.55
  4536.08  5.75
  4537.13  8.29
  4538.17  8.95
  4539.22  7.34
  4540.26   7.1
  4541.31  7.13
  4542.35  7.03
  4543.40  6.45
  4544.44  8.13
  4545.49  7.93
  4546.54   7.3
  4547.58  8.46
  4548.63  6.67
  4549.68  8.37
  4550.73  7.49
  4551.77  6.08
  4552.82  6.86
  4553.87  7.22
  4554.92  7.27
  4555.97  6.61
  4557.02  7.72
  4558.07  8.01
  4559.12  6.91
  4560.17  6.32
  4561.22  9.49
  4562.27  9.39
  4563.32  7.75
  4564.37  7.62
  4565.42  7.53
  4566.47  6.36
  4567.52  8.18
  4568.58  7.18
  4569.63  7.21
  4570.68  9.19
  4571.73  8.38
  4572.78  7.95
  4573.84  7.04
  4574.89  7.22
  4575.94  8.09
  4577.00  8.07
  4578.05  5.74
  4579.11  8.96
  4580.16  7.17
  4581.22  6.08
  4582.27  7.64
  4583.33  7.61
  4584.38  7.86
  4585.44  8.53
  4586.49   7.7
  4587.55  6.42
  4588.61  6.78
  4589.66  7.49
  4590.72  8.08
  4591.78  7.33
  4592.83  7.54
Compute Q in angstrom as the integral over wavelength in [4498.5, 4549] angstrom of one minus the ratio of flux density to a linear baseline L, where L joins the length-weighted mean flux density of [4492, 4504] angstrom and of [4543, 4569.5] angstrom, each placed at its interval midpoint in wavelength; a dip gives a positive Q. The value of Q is -2.6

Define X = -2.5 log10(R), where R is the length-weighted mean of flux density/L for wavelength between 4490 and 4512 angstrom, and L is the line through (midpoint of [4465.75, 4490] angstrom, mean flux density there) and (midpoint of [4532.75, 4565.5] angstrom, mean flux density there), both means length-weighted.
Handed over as -0.01 mag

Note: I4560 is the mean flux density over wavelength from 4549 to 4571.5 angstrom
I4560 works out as 7.57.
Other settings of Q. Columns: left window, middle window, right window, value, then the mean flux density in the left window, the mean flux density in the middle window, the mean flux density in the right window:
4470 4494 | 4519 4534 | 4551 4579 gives 0.14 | 7.18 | 7.3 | 7.54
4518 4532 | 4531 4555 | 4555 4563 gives 0.09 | 7.23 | 7.47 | 7.75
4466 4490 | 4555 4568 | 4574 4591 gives -0.43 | 7.19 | 7.64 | 7.45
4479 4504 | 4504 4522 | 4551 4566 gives -1.36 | 7.06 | 7.74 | 7.48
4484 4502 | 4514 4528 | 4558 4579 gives 0.29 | 7.02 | 7.12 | 7.7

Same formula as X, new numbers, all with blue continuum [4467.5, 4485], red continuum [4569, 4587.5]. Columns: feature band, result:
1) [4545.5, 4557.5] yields 0.03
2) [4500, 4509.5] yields -0.07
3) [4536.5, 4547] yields -0.01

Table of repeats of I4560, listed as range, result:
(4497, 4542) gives 7.56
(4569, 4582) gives 7.59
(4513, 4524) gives 7.23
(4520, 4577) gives 7.47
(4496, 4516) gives 7.87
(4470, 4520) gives 7.37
